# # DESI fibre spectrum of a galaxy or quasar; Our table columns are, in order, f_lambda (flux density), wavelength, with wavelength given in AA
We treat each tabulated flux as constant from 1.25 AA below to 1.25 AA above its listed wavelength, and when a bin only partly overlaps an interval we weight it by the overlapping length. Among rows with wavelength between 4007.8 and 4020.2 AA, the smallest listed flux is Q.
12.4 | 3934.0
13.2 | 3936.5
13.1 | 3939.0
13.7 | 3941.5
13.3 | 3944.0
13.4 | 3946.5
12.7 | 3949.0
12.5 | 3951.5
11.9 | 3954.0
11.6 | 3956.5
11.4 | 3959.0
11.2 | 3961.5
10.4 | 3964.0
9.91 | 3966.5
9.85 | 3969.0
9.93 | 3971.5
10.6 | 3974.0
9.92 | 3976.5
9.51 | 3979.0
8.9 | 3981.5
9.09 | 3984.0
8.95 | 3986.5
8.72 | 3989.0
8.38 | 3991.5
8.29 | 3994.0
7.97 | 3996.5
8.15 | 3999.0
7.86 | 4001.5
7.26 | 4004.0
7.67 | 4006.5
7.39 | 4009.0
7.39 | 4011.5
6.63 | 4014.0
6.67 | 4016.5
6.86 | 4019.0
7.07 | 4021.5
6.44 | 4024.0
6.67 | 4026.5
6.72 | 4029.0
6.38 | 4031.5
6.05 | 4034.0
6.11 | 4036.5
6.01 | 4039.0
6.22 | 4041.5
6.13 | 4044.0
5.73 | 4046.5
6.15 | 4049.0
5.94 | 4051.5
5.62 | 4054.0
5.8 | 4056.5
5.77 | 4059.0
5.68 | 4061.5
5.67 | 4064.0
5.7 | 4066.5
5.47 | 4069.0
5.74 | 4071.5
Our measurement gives 6.63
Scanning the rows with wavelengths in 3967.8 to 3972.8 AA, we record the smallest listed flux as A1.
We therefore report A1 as 9.85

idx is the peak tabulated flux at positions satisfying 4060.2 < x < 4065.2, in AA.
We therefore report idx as 5.68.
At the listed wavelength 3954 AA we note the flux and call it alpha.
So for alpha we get 11.9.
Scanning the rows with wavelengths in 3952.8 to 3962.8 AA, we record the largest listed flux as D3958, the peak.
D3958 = 11.9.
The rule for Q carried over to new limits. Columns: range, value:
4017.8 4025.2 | 6.44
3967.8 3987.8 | 8.9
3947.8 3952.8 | 12.5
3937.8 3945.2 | 13.1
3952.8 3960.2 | 11.4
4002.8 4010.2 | 7.26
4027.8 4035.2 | 6.05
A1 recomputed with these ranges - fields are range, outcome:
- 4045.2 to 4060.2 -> 5.62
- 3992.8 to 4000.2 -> 7.97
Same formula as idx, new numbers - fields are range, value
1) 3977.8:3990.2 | 9.51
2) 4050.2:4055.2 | 5.94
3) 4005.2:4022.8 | 7.67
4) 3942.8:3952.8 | 13.4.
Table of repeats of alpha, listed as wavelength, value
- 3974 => 10.6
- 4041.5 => 6.22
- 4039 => 6.01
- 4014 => 6.63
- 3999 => 8.15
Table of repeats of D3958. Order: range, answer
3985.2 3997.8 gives 8.95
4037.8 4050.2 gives 6.22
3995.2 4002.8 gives 8.15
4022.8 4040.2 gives 6.72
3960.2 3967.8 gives 11.2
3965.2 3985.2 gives 10.6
